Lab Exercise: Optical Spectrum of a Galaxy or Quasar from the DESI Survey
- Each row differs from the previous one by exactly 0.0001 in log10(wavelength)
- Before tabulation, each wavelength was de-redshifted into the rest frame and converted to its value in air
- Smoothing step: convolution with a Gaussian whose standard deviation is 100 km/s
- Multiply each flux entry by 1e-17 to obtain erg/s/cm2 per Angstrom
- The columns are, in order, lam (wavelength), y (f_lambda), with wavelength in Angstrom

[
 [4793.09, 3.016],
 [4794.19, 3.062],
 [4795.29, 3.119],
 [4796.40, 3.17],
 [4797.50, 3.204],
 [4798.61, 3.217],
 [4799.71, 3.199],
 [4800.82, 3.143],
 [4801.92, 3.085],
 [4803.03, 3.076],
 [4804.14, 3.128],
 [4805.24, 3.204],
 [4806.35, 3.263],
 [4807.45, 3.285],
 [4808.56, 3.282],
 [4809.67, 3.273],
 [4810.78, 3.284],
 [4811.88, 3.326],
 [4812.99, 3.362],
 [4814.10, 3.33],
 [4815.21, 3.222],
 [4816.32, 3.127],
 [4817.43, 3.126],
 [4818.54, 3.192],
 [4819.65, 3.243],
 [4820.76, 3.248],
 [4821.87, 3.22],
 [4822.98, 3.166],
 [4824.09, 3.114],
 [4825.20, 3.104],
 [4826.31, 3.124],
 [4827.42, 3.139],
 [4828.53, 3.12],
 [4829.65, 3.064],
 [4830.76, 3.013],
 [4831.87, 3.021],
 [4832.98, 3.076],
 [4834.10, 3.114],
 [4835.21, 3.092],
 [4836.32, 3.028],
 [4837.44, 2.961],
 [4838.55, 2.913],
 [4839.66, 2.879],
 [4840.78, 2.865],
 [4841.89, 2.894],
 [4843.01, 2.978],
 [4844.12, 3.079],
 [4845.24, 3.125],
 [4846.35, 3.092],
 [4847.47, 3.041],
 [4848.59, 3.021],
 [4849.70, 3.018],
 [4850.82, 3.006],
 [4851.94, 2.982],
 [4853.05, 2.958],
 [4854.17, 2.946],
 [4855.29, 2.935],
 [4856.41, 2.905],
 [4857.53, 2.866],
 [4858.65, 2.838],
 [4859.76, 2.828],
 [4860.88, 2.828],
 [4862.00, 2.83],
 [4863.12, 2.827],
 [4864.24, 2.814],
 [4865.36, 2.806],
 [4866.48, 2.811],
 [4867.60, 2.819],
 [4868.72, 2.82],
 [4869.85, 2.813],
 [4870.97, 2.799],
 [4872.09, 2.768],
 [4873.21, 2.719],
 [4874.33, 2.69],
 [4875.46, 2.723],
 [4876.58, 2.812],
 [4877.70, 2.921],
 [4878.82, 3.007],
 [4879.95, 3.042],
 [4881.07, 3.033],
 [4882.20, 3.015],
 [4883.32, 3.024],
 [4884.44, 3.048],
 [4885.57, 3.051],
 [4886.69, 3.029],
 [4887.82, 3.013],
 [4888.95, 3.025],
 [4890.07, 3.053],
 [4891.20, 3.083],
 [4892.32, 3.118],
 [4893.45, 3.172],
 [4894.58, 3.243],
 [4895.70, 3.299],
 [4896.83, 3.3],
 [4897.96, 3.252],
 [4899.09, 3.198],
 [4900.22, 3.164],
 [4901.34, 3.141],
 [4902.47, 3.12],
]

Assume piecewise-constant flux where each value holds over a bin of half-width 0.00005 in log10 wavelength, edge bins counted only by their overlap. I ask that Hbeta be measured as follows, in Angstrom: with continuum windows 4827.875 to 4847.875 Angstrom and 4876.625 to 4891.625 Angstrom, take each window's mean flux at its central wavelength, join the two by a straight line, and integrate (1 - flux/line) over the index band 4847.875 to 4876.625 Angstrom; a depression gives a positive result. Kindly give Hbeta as 1.6 Angstrom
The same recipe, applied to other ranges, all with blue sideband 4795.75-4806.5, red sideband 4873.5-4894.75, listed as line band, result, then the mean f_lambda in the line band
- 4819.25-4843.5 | 0.3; 3.06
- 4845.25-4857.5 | 0.3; 2.99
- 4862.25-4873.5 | 0.8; 2.8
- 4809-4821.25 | -0.4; 3.25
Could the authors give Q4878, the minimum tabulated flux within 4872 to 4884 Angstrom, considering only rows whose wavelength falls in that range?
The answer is 2.69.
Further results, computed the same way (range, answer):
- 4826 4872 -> 2.799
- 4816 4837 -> 3.013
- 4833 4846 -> 2.865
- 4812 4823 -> 3.126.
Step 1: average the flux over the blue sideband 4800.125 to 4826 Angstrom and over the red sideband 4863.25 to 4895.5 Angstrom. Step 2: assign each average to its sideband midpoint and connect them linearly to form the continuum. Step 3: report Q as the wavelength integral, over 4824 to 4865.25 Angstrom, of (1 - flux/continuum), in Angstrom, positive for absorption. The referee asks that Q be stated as 1.3 Angstrom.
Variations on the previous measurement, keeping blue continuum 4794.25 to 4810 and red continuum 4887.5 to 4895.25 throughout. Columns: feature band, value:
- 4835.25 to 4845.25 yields 0.6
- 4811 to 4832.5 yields 0.0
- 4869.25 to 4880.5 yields 1.1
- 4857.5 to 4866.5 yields 0.9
